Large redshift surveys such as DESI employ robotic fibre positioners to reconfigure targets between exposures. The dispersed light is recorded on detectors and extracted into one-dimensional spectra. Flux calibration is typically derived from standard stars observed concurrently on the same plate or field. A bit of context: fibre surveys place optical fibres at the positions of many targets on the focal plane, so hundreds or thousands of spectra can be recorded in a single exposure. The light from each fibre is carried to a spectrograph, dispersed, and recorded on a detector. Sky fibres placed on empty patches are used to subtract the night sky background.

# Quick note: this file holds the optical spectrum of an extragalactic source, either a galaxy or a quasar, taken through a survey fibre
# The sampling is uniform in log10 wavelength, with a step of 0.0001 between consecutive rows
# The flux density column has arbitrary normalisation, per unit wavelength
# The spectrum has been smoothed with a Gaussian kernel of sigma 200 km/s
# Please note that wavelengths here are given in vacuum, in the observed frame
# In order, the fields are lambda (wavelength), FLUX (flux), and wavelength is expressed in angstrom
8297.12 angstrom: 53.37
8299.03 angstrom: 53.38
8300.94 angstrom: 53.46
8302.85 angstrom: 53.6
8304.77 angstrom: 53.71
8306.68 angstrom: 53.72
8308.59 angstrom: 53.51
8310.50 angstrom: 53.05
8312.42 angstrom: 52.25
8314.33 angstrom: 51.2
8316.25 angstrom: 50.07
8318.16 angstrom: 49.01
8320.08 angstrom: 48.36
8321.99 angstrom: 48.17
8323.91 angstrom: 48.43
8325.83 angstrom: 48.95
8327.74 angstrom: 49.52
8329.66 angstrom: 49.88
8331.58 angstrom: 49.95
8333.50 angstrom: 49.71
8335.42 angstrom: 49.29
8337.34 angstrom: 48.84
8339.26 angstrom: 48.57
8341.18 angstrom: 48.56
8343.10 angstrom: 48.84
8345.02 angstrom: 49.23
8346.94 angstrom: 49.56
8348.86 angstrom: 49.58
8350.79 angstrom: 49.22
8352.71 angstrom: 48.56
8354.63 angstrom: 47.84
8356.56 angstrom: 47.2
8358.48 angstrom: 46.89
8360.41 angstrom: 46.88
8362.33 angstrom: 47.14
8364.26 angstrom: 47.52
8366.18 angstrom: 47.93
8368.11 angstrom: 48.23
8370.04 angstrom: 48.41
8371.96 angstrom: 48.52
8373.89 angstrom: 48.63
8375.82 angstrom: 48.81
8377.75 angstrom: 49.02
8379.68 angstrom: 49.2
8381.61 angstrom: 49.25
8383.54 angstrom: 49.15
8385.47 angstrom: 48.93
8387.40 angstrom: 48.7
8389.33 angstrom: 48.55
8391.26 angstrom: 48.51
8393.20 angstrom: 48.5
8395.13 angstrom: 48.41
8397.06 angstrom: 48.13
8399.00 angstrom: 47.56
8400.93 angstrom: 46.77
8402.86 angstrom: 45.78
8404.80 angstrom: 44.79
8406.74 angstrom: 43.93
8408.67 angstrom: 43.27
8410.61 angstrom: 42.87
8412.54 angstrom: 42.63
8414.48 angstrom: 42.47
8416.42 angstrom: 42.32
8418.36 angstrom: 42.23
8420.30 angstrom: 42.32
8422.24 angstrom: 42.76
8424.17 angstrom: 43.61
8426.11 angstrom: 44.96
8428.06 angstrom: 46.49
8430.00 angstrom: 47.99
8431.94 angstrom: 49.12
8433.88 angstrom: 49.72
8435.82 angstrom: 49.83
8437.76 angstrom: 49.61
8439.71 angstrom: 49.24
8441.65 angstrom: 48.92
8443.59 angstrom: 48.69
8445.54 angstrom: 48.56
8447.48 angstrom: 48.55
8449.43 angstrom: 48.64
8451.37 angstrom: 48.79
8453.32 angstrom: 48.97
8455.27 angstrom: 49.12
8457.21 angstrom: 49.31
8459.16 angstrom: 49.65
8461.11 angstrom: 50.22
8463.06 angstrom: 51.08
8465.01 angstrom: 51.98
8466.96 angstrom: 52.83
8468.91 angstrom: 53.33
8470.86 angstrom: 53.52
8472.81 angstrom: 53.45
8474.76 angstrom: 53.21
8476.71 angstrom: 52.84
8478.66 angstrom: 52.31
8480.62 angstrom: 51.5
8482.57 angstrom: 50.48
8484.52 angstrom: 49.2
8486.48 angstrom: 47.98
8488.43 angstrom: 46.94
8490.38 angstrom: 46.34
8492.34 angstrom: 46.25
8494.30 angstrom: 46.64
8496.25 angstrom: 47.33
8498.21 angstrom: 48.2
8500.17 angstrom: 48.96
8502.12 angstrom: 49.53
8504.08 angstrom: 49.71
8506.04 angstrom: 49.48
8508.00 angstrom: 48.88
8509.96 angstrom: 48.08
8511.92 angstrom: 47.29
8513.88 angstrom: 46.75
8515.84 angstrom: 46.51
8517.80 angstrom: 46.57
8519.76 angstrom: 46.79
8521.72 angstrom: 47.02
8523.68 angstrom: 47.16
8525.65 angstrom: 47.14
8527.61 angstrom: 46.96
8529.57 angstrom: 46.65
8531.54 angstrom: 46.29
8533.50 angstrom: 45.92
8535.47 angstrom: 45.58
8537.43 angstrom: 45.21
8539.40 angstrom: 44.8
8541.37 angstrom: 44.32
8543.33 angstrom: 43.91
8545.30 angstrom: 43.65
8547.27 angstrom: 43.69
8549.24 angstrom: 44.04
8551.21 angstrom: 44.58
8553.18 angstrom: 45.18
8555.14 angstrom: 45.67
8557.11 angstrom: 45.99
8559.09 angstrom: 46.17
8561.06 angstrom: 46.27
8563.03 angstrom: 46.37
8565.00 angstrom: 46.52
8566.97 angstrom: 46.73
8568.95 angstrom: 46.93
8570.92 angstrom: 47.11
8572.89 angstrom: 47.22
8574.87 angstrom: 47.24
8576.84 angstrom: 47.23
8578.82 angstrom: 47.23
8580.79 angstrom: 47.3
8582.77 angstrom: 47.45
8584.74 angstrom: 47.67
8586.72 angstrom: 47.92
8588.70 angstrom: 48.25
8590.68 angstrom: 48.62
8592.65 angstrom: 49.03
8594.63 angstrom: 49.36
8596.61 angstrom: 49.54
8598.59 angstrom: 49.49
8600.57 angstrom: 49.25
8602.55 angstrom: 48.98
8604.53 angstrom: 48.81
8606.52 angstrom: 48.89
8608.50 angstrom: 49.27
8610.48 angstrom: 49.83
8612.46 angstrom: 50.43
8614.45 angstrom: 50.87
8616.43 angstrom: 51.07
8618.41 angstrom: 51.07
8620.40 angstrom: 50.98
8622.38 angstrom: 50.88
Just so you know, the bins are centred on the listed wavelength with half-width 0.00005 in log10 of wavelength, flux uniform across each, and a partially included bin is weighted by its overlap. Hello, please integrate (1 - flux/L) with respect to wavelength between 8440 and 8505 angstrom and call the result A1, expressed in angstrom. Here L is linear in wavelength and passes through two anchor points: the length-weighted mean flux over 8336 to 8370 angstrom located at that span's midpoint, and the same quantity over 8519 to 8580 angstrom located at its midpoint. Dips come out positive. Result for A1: -4.0 angstrom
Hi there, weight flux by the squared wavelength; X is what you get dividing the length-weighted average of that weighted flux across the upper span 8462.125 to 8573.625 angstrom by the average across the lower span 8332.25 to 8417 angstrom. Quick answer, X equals 1.0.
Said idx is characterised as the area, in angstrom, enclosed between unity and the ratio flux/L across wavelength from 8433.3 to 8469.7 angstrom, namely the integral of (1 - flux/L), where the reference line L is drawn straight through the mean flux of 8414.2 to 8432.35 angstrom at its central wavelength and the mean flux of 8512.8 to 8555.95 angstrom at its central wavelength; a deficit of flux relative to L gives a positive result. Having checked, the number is -4.2 angstrom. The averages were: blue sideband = 44.3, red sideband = 45.7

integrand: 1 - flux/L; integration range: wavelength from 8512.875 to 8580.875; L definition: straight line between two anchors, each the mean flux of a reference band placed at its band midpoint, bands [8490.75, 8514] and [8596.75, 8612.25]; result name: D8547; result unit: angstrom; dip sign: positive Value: 3.6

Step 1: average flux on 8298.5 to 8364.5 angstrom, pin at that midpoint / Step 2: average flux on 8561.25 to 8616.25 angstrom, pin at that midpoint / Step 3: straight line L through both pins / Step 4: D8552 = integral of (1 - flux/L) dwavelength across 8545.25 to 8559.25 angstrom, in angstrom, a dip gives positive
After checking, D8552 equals 1.0 angstrom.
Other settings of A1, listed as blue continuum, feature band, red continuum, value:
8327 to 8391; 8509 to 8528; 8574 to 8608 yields 0.6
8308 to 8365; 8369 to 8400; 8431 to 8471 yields 0.5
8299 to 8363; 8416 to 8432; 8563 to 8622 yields 1.6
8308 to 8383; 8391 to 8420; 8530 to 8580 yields 1.8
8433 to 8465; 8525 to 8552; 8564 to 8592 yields 1.6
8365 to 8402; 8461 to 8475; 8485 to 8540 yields -1.4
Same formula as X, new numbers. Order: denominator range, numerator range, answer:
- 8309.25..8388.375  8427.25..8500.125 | 1.04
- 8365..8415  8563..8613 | 1.07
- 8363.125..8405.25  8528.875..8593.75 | 1.00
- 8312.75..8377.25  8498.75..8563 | 0.99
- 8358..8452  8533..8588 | 1.01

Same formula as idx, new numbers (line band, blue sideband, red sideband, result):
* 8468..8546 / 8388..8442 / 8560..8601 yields -1.8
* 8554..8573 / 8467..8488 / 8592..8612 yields 1.4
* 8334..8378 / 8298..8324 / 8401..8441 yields 0.6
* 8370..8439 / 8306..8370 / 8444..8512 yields 3.8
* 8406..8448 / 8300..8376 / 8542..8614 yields 2.4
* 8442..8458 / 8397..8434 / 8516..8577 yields -1.3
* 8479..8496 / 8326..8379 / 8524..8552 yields -0.8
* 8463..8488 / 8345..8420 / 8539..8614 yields -2.4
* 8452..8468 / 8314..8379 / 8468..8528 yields -0.5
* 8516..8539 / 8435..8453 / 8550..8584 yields 0.4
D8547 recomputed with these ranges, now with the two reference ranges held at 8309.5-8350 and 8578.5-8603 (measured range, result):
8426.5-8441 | 0.1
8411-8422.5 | 1.6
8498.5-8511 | 0.0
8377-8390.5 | 0.1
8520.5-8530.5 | 0.4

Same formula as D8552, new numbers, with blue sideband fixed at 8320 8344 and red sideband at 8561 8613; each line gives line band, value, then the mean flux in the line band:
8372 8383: 0.0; 48.9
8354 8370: 0.5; 47.5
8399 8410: 0.8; 45.1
